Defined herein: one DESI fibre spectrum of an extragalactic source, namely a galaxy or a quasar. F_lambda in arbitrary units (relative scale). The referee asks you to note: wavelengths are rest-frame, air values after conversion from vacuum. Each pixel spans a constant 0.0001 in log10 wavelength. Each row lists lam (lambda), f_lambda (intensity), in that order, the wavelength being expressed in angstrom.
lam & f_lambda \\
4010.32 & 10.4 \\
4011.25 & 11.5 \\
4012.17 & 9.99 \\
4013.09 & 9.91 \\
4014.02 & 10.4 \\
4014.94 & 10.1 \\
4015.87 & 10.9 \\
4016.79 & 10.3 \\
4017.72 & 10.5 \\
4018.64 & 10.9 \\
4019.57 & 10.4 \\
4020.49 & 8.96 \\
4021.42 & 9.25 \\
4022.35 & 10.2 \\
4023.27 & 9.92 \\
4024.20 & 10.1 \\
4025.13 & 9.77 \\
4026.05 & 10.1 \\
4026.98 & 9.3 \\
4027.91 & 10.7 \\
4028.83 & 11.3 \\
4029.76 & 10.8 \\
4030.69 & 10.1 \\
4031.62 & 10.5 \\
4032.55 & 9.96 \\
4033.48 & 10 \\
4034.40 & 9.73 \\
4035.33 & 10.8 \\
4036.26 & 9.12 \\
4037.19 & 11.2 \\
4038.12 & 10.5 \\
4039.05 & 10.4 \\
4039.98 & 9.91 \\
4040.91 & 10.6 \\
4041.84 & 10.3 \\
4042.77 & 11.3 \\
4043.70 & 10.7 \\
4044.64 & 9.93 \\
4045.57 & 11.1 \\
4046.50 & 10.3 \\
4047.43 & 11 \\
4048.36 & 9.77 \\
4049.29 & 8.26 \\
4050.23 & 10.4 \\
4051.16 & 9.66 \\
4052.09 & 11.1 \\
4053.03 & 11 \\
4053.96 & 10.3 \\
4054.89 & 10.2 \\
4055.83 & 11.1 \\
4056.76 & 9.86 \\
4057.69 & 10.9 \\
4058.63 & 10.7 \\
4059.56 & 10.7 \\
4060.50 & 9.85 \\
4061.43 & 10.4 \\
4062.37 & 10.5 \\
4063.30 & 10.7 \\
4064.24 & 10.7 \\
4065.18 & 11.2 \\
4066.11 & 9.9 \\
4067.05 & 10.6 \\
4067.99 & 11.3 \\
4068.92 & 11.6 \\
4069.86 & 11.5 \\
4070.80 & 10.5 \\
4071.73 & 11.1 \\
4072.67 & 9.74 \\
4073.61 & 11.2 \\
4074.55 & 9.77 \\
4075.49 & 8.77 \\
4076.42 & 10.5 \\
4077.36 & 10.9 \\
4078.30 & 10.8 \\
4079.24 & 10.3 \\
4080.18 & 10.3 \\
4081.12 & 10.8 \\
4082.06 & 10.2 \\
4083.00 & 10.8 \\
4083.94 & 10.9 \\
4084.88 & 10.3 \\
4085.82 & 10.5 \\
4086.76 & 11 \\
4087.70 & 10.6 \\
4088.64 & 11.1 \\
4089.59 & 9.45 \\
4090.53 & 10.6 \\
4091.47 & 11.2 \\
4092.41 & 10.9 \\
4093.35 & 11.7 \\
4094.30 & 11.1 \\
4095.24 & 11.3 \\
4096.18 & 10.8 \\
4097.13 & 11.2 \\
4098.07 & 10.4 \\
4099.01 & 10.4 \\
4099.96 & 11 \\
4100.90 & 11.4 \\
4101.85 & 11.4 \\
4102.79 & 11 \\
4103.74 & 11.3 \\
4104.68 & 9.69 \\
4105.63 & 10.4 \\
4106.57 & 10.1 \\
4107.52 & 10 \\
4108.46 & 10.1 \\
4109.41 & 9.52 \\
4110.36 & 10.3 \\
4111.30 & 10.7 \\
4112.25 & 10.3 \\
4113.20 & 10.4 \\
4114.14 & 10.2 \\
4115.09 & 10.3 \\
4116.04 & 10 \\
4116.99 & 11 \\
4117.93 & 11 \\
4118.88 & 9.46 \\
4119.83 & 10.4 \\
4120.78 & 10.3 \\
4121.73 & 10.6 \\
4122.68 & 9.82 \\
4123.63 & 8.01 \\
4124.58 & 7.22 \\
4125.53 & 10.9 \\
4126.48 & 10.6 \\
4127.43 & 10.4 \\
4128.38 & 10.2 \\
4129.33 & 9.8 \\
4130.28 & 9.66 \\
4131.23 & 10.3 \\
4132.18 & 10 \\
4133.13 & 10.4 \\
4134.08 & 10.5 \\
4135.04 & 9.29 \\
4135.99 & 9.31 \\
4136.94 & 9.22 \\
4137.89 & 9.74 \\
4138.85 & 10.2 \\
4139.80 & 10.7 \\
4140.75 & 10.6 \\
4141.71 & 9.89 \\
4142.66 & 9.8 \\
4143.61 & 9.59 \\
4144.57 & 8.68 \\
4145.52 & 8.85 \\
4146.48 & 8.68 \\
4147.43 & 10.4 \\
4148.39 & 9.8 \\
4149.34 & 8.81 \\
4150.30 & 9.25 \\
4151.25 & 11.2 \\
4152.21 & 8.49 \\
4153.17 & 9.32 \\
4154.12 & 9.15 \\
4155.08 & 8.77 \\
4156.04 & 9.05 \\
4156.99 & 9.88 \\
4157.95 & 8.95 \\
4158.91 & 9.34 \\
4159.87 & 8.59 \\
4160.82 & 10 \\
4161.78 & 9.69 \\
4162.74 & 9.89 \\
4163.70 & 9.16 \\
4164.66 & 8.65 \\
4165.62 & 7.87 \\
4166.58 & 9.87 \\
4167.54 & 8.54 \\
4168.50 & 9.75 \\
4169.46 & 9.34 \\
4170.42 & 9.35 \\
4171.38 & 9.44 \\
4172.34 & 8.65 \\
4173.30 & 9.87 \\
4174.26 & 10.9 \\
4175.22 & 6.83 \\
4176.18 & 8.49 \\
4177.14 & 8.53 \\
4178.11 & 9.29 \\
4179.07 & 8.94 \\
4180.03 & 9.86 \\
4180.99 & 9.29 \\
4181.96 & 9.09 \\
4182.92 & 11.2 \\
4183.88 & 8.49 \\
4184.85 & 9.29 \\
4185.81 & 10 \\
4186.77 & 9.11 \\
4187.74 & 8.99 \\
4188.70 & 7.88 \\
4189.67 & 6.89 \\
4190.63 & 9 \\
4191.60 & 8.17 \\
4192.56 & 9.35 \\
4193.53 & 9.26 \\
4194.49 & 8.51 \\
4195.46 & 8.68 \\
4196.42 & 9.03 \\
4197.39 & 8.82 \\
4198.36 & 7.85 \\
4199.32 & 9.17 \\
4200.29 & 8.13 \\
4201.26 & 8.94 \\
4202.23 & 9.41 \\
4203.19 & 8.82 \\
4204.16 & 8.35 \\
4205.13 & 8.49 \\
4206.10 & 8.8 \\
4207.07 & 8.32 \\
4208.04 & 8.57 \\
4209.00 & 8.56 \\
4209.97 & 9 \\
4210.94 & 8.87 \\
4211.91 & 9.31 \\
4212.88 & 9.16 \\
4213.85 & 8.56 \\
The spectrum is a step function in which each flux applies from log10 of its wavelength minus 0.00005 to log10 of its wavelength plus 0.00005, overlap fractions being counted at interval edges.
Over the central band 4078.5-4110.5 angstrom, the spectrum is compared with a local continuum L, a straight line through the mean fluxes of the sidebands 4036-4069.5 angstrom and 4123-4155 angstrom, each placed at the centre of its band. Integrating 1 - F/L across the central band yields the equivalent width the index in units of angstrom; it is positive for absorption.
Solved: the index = -1.81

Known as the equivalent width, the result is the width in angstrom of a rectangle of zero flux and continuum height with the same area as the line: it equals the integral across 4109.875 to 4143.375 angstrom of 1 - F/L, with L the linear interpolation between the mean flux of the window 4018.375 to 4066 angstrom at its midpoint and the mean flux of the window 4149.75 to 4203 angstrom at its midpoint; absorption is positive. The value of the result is -1.8 angstrom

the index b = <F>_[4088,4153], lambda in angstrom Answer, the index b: 10.2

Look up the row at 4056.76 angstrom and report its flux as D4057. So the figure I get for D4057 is 9.86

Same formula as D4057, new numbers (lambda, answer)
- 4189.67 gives 6.89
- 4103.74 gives 11.3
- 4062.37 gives 10.5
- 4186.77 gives 9.11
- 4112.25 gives 10.3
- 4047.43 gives 11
